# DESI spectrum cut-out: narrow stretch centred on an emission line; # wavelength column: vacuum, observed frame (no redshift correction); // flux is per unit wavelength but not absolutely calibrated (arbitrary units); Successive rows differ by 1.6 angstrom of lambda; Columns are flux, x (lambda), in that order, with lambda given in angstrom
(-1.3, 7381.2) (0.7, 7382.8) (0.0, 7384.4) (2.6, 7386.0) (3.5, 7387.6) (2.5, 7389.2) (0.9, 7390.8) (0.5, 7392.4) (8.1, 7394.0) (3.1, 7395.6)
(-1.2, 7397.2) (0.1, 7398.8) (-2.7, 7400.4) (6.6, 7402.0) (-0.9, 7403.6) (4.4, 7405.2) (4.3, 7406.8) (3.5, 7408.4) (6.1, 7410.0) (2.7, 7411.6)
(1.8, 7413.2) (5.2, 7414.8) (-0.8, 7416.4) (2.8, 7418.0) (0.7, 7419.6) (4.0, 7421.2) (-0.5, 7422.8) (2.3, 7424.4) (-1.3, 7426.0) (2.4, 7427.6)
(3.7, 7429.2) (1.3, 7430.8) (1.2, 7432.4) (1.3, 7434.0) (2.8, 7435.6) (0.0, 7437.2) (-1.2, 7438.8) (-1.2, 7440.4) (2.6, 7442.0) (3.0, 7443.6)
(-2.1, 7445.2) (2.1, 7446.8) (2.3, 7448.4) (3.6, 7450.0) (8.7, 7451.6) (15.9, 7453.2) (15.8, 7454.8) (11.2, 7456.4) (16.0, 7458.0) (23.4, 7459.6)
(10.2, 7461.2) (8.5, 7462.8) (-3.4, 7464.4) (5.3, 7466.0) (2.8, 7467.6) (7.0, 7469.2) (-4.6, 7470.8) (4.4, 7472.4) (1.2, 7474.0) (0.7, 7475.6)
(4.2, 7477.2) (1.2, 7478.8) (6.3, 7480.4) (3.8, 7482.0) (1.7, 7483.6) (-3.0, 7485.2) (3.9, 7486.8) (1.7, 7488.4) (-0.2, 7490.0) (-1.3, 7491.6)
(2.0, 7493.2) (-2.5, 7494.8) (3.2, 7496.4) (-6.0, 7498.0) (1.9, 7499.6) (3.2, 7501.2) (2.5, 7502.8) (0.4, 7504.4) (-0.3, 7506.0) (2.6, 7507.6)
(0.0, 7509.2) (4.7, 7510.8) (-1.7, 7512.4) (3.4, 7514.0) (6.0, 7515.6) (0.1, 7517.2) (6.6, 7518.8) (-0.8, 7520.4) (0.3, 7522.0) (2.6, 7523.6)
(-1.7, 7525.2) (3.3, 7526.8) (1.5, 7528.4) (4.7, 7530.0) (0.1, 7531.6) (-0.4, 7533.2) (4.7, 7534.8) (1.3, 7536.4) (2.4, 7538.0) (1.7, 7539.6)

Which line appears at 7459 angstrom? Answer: [O II] 3727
